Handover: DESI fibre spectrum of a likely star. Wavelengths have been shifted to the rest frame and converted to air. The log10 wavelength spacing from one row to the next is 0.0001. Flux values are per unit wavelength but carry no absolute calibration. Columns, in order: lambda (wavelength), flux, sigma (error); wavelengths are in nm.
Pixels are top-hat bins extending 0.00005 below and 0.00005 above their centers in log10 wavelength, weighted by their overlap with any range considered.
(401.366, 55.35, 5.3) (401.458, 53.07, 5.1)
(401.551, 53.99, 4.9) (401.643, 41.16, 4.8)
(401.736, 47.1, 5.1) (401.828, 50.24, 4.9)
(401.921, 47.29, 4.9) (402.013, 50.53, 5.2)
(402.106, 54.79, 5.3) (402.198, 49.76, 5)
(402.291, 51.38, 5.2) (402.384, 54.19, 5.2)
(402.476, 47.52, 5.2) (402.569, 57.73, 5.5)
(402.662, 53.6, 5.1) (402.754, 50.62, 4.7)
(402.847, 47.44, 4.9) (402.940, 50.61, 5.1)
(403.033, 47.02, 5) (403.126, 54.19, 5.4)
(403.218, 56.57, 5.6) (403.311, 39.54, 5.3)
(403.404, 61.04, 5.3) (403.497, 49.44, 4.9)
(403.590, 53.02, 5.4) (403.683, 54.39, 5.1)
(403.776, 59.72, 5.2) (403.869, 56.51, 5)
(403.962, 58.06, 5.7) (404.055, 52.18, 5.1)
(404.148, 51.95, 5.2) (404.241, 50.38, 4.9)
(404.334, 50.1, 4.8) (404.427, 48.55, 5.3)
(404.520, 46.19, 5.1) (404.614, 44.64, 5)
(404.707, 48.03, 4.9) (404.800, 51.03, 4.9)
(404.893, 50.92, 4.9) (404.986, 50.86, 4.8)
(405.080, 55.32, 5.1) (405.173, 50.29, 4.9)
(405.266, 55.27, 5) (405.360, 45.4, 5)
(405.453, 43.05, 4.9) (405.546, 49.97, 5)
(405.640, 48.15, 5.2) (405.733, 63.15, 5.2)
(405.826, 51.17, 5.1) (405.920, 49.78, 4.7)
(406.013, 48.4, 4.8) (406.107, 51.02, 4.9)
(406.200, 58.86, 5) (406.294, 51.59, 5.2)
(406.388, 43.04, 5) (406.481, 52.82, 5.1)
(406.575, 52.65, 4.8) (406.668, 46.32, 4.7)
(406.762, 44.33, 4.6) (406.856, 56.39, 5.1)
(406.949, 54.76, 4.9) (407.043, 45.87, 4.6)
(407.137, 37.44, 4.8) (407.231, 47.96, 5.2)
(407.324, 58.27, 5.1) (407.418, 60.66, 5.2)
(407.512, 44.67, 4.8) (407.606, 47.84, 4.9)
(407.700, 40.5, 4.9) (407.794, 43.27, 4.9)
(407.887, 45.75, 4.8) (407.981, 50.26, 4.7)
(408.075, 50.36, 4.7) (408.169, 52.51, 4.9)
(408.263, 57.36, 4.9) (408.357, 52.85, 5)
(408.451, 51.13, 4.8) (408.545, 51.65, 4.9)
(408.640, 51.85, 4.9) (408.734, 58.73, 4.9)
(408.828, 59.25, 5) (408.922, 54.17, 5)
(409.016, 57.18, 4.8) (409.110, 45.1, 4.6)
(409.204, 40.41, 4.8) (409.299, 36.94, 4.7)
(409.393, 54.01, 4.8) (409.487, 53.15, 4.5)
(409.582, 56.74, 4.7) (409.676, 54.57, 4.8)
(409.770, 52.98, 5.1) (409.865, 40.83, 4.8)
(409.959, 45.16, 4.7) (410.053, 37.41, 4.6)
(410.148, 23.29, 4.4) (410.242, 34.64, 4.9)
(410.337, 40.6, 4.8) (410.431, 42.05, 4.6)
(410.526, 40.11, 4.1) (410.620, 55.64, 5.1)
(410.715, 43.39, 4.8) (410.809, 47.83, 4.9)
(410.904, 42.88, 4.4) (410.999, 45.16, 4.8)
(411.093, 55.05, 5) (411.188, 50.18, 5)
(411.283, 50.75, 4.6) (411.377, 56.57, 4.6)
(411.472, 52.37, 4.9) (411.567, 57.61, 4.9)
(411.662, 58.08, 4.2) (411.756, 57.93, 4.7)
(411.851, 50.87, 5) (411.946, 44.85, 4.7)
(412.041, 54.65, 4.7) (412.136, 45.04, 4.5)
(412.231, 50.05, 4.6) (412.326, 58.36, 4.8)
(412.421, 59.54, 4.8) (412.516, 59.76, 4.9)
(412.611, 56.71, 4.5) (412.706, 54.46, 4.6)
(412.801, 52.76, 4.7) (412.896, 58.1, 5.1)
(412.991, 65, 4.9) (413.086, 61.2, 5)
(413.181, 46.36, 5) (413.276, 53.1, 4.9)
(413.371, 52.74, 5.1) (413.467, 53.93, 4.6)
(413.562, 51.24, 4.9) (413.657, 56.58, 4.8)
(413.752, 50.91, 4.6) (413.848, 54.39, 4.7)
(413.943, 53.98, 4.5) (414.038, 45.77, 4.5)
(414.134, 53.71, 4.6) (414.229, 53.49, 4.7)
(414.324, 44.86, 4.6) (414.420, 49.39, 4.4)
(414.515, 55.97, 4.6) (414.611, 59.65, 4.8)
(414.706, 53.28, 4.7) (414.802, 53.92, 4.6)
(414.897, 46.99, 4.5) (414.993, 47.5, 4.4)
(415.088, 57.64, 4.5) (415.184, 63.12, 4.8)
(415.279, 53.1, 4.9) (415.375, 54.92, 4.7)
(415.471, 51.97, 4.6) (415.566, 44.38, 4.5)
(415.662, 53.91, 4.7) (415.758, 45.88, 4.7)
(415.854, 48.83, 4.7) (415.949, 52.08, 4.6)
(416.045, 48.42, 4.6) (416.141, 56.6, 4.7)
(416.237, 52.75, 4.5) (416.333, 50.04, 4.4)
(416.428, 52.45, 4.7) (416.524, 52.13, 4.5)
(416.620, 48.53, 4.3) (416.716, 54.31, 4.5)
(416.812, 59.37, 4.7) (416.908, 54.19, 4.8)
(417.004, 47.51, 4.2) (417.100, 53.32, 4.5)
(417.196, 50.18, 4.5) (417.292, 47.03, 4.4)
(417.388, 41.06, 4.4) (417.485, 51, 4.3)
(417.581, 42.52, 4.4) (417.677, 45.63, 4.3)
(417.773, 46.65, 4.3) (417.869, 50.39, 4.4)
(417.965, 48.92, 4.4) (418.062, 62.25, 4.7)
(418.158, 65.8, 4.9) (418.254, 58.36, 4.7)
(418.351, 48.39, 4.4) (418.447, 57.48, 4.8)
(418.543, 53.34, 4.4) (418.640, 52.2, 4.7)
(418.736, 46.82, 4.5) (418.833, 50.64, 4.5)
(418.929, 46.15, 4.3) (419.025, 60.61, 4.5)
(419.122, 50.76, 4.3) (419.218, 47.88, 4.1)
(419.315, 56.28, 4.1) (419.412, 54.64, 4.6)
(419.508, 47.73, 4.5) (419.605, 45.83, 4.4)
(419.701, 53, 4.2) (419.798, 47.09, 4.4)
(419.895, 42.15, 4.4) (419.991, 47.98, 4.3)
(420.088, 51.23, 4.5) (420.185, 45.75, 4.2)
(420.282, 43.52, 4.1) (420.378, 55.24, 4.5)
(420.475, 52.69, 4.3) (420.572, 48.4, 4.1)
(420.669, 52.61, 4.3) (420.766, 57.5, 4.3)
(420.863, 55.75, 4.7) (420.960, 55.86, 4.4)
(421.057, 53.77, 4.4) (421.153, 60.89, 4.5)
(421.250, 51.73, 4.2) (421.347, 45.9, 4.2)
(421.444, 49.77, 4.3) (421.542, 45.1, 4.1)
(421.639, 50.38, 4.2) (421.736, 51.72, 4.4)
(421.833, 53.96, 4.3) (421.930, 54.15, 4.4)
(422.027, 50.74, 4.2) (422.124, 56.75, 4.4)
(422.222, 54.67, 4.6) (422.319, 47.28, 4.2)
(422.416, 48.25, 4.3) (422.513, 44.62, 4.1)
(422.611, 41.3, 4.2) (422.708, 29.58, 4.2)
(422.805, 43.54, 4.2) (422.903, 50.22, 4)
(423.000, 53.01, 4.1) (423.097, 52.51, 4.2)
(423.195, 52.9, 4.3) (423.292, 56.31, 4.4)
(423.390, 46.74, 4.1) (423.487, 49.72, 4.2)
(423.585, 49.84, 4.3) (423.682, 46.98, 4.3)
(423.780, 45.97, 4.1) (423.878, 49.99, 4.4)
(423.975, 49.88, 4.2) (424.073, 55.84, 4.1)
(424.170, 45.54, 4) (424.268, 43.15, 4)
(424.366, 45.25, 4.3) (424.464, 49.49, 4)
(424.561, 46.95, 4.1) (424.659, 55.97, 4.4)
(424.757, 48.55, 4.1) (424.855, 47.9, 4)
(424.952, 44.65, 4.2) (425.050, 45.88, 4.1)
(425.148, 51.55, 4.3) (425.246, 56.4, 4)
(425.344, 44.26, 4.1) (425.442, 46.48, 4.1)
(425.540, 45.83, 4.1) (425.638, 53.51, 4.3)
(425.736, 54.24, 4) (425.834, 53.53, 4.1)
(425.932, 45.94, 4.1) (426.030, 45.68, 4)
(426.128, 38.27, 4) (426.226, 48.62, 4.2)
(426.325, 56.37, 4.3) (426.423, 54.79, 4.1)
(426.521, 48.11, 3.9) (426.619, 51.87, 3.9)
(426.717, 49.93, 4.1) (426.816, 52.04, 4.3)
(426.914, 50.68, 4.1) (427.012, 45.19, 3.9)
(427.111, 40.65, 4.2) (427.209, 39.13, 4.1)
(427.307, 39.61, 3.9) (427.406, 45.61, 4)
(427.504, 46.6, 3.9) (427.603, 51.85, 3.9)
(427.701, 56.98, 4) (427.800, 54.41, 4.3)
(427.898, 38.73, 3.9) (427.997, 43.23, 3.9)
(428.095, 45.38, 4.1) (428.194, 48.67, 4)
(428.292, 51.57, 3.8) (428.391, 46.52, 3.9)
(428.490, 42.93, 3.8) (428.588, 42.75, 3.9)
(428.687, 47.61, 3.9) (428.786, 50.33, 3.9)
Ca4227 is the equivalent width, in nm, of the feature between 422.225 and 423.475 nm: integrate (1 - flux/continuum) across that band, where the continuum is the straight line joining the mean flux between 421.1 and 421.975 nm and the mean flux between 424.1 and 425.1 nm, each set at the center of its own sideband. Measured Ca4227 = 0.06 nm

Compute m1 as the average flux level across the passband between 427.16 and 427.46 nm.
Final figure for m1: 41.6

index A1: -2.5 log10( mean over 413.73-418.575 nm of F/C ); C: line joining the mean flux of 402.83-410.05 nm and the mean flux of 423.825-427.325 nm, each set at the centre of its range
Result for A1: -0.05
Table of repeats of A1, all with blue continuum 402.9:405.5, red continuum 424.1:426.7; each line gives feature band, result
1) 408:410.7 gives 0.05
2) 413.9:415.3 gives -0.06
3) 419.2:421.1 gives -0.03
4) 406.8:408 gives 0.05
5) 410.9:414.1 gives -0.07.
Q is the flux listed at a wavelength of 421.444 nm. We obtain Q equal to 49.77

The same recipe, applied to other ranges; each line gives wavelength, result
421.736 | 51.72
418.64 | 52.2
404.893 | 50.92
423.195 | 52.9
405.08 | 55.32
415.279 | 53.1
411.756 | 57.93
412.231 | 50.05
